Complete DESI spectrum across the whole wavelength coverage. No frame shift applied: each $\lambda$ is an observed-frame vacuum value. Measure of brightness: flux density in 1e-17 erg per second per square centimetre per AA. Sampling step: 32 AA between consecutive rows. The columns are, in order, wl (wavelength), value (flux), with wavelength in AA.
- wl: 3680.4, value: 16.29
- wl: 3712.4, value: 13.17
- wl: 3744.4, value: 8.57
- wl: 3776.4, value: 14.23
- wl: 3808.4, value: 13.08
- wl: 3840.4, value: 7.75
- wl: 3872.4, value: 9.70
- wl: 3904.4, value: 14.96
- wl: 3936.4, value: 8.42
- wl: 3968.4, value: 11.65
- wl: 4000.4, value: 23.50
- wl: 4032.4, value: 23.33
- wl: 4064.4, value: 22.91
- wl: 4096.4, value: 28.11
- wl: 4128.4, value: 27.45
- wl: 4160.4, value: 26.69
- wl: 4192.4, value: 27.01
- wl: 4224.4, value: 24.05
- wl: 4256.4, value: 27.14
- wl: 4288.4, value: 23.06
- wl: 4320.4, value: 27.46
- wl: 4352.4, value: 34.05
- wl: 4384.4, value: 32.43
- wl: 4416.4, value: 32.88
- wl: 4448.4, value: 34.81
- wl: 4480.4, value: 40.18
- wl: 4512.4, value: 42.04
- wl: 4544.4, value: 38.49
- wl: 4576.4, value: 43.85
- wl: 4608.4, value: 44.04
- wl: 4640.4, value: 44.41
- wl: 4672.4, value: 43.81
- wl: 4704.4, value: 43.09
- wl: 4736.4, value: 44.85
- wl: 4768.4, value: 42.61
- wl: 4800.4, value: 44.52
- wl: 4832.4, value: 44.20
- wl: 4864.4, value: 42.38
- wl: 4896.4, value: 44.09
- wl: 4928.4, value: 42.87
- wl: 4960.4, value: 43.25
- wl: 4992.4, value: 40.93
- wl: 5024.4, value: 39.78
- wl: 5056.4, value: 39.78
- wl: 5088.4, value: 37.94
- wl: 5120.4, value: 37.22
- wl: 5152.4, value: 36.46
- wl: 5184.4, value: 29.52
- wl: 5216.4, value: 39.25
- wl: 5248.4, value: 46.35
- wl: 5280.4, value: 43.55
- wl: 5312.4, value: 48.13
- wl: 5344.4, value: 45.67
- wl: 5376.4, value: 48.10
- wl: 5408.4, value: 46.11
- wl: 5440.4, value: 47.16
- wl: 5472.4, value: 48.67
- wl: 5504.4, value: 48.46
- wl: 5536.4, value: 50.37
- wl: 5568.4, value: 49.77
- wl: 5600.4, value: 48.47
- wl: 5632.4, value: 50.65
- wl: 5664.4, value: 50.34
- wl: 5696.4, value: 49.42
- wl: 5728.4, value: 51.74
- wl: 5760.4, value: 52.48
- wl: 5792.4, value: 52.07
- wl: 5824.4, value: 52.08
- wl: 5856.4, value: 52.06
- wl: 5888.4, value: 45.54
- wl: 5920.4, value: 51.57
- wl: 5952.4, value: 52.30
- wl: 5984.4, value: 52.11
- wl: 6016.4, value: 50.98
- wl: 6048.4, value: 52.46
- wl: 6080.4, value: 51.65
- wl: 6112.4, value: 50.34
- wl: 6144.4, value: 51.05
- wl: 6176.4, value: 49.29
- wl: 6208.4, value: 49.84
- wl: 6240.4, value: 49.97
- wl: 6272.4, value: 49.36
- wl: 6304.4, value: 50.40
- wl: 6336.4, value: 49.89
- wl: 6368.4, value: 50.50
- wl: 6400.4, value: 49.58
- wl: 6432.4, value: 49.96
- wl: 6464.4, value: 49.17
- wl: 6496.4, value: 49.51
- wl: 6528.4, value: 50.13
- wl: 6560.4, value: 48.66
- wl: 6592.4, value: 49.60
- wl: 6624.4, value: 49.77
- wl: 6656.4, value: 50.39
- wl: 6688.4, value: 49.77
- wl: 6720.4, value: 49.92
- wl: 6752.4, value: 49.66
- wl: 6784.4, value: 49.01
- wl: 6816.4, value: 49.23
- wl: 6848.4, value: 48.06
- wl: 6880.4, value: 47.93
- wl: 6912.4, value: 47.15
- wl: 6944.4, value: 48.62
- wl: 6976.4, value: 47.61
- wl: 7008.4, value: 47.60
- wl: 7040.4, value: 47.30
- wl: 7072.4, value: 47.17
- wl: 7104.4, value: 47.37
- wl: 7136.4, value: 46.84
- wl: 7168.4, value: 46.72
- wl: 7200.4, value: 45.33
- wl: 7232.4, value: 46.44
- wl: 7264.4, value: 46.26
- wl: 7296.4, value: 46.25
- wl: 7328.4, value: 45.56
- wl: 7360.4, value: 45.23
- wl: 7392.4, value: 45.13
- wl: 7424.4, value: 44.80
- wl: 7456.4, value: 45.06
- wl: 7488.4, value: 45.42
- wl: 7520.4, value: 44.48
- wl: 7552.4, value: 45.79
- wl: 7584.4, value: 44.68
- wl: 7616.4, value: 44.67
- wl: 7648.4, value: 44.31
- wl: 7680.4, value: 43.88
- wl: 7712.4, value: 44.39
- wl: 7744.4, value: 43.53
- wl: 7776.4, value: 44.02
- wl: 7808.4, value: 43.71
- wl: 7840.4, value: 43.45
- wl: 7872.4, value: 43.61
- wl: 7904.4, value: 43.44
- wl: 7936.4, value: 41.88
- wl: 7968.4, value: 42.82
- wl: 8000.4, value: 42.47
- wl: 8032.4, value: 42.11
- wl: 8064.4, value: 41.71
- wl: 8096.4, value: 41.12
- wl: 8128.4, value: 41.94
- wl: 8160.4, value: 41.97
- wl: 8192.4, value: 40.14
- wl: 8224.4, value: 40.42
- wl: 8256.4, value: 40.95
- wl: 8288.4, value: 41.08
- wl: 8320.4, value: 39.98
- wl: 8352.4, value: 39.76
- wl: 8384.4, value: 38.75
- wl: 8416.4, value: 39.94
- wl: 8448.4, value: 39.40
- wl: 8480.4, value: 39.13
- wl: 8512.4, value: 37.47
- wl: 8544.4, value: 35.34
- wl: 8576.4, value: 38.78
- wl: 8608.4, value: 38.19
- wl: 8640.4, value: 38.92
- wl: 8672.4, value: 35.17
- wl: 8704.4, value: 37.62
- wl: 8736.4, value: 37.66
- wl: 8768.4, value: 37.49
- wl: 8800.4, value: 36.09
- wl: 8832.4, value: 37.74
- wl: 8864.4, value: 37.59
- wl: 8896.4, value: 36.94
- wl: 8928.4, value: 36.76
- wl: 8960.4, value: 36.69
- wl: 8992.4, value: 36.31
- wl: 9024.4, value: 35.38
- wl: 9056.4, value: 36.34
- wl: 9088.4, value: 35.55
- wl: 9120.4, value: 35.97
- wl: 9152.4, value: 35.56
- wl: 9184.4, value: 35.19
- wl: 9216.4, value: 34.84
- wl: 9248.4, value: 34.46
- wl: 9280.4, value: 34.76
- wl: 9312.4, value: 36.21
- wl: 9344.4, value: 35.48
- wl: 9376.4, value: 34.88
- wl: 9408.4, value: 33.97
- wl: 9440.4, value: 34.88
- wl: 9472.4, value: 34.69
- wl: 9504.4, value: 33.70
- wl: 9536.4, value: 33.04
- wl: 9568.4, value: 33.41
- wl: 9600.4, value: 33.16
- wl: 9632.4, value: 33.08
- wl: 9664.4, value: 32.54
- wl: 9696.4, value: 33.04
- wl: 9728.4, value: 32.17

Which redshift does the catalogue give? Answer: 0.00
